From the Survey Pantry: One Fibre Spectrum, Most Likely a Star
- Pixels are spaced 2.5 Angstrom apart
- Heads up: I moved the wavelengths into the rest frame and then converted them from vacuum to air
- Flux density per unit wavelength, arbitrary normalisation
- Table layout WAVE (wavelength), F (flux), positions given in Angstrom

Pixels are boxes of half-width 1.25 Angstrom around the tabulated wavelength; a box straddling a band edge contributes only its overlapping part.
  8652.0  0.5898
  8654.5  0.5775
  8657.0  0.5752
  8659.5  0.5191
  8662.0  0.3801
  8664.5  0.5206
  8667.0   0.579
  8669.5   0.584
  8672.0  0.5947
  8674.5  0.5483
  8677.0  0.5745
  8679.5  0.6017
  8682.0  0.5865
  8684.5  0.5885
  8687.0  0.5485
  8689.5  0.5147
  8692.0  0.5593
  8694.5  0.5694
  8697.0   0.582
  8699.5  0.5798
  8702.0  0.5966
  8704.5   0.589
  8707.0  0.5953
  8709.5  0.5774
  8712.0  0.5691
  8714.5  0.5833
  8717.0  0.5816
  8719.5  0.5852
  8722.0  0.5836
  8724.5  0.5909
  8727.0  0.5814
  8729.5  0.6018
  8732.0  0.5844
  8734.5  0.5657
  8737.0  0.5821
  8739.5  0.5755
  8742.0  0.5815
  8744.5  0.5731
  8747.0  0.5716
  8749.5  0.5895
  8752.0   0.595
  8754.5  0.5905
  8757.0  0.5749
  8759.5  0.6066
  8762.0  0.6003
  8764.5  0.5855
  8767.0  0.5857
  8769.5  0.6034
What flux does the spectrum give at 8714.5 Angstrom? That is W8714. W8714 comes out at 0.5833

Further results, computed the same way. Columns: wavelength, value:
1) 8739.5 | 0.5755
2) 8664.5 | 0.5206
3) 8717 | 0.5816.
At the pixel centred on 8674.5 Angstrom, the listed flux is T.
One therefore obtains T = 0.5483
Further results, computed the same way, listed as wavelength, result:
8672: 0.5947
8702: 0.5966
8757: 0.5749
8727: 0.5814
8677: 0.5745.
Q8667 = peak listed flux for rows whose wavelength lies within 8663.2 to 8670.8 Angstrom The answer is 0.584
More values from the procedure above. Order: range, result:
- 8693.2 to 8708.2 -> 0.5966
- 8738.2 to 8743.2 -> 0.5815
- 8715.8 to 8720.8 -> 0.5852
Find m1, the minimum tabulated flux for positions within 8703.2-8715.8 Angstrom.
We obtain 0.5691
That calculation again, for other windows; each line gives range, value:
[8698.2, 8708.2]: 0.5798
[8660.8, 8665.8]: 0.3801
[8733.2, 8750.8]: 0.5657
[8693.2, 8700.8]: 0.5694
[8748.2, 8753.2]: 0.5895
